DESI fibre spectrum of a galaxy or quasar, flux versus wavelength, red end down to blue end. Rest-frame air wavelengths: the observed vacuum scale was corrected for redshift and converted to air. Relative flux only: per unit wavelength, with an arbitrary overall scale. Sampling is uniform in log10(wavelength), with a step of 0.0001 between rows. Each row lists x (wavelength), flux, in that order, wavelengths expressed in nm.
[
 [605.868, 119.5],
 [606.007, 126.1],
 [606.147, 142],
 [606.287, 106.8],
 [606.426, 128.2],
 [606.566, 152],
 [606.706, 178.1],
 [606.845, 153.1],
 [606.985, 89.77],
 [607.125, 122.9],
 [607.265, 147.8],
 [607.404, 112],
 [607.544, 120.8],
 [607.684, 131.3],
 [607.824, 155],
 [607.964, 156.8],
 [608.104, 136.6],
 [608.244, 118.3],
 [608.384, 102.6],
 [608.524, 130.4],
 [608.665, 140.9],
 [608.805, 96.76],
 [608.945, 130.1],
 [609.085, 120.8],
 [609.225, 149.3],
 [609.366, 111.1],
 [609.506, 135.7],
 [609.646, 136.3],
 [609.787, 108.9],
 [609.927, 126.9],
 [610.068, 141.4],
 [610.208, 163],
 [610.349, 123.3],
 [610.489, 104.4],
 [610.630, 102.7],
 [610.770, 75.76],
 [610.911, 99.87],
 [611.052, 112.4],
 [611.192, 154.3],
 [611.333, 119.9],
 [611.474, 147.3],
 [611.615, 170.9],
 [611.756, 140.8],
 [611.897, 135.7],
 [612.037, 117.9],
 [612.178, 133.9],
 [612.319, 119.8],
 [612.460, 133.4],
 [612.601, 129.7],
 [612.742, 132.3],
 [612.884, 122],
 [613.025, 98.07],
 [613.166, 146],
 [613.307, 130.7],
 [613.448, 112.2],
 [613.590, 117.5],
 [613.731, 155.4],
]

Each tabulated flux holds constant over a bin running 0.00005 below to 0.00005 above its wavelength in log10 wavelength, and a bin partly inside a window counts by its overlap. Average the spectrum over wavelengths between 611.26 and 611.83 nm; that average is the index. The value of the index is 144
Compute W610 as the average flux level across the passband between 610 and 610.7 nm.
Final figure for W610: 127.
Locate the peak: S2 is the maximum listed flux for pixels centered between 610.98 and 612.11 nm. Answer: 170.9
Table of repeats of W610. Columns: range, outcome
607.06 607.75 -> 127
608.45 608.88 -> 122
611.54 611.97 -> 149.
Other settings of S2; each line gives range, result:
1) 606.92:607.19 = 122.9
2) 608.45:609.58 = 149.3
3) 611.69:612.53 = 140.8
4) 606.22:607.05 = 178.1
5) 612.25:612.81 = 133.4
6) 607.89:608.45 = 156.8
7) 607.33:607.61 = 120.8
